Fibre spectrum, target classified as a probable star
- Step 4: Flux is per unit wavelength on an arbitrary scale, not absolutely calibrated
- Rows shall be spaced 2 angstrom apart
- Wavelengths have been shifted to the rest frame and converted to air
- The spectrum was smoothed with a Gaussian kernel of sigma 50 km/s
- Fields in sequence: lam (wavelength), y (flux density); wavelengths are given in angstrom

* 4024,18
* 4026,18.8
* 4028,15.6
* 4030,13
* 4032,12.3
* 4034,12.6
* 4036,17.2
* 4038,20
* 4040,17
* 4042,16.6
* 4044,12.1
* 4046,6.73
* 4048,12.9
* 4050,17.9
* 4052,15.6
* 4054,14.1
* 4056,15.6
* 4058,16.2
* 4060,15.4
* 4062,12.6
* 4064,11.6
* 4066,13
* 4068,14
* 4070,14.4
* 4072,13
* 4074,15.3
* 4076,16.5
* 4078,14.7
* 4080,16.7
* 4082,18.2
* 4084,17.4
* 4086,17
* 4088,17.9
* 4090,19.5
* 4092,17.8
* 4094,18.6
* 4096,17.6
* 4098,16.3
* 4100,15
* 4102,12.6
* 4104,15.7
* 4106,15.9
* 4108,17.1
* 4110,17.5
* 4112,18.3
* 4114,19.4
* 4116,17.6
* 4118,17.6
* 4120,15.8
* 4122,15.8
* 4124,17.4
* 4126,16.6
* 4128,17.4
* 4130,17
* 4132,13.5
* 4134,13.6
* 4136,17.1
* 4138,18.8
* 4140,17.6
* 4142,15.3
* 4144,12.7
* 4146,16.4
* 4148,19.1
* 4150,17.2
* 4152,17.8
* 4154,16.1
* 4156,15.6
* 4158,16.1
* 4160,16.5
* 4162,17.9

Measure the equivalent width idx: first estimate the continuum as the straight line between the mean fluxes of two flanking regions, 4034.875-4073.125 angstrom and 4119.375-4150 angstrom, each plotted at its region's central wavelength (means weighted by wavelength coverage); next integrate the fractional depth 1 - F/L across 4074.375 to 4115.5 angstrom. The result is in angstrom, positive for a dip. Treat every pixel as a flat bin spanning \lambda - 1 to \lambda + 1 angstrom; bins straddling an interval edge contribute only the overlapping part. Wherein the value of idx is -4.1 angstrom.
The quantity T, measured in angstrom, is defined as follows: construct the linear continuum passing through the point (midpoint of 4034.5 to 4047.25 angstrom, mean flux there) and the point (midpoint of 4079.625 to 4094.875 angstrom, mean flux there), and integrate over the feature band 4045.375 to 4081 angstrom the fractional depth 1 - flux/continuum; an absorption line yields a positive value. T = 4.4 angstrom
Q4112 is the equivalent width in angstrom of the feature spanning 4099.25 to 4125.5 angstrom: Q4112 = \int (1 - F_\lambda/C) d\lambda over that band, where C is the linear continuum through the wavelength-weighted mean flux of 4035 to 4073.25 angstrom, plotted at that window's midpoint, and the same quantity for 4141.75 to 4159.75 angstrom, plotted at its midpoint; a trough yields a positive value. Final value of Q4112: -1.69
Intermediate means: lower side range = 14.5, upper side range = 16.3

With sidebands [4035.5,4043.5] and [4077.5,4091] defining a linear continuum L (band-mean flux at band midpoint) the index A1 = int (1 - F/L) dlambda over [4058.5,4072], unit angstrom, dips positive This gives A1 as 3.0 angstrom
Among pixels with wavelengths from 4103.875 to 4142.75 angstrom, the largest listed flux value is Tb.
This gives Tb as 19.4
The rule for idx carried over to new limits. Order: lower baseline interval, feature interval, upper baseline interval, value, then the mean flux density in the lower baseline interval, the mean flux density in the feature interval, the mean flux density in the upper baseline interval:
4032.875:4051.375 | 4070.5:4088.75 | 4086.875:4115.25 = 0.04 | 14.8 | 16.2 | 17.1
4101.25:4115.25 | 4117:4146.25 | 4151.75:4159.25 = 0.59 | 16.7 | 16.2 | 16.3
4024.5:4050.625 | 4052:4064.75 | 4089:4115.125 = 0.93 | 14.8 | 14.4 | 17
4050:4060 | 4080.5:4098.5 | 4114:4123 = -1.59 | 15.6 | 17.8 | 17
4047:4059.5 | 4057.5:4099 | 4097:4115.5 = 0.06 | 15.4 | 15.9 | 16.5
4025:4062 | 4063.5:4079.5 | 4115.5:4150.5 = 1.22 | 14.9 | 14.2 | 16.4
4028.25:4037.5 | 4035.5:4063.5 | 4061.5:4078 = -1.58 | 14.3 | 14.9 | 13.9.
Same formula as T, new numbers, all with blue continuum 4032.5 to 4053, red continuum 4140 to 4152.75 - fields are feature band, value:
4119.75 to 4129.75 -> -0.35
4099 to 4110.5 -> 0.19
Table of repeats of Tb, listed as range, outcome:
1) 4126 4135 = 17.4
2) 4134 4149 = 19.1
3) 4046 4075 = 17.9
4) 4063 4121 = 19.5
